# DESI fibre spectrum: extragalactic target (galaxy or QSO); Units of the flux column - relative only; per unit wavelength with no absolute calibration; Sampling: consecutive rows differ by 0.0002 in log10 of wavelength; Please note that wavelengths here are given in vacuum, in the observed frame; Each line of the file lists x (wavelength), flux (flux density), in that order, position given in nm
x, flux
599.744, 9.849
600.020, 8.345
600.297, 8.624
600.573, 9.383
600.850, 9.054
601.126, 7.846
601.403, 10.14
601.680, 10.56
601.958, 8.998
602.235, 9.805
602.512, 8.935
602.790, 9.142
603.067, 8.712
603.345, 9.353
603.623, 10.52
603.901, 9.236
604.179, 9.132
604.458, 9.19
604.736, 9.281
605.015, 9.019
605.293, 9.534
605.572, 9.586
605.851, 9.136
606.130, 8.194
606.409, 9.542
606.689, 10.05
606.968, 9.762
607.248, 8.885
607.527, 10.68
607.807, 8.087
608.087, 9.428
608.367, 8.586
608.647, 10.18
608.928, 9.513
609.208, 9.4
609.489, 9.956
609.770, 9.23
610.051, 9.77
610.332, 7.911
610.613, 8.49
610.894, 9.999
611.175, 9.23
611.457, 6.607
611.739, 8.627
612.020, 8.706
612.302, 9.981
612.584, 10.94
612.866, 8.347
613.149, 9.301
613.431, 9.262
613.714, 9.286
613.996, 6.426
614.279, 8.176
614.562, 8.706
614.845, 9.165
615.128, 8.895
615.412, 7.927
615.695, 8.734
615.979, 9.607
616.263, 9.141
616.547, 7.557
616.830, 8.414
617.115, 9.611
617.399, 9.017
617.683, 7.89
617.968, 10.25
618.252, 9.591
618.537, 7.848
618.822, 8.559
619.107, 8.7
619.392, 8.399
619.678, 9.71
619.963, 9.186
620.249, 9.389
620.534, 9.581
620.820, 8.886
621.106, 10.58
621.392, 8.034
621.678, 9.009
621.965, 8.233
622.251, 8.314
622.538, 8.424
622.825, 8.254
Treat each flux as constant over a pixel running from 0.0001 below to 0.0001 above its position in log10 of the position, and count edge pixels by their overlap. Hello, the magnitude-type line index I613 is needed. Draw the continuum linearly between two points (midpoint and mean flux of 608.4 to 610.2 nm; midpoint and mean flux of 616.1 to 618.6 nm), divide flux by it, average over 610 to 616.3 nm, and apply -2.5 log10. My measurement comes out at 0.05 mag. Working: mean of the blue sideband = 9.6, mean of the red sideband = 8.85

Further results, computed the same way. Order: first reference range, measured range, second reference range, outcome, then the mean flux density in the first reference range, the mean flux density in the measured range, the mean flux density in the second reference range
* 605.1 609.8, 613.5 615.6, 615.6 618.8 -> 0.075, 9.4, 8.41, 8.87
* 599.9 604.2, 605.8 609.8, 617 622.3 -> -0.026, 9.24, 9.38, 9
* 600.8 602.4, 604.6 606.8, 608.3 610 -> 0.023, 9.42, 9.28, 9.53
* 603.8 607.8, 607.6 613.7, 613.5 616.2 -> -0.026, 9.33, 9.14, 8.58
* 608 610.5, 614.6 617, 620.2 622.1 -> 0.061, 9.32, 8.69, 9.09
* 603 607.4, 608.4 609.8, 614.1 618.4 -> -0.052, 9.33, 9.6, 8.82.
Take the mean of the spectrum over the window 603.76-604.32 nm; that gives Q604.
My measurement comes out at 9.18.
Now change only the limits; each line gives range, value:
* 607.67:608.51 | 8.71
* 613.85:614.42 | 7.33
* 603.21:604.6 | 9.48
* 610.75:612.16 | 8.64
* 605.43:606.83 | 9.3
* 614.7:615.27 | 9.03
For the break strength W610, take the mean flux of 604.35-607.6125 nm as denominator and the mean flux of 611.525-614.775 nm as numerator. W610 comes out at 0.9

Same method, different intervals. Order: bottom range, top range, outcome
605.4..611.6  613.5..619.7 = 0.95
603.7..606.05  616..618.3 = 0.96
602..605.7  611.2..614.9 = 0.94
